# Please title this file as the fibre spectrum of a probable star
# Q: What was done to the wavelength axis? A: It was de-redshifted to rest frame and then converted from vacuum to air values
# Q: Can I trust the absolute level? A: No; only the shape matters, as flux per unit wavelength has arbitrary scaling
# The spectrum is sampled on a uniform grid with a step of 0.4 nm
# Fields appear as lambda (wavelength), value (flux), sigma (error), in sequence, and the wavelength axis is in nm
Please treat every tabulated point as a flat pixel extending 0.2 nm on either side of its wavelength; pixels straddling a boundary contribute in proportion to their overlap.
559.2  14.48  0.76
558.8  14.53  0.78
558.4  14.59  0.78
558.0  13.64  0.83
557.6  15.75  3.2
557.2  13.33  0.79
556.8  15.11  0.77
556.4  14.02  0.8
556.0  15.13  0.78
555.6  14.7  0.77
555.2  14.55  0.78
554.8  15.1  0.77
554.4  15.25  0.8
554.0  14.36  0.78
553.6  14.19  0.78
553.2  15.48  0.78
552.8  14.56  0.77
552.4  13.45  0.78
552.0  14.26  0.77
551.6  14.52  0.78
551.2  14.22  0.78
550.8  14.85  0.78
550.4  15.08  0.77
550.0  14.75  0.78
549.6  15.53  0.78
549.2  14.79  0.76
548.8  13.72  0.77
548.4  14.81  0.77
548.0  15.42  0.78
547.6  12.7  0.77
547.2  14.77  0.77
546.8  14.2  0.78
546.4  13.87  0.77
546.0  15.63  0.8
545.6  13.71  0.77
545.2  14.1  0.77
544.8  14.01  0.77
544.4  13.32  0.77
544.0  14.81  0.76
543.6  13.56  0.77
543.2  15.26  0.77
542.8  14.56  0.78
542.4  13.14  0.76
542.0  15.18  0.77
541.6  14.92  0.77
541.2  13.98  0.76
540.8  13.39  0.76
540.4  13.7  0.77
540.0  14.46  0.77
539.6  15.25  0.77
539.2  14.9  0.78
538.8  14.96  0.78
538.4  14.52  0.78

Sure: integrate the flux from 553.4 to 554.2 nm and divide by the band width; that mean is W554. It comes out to 14.3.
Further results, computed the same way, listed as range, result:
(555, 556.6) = 14.6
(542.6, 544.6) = 14.3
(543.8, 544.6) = 14.1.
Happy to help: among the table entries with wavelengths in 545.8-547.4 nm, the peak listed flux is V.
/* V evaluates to 15.63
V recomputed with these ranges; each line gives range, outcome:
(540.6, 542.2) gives 15.18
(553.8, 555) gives 15.25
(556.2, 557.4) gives 15.11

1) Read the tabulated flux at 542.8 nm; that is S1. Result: 14.56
